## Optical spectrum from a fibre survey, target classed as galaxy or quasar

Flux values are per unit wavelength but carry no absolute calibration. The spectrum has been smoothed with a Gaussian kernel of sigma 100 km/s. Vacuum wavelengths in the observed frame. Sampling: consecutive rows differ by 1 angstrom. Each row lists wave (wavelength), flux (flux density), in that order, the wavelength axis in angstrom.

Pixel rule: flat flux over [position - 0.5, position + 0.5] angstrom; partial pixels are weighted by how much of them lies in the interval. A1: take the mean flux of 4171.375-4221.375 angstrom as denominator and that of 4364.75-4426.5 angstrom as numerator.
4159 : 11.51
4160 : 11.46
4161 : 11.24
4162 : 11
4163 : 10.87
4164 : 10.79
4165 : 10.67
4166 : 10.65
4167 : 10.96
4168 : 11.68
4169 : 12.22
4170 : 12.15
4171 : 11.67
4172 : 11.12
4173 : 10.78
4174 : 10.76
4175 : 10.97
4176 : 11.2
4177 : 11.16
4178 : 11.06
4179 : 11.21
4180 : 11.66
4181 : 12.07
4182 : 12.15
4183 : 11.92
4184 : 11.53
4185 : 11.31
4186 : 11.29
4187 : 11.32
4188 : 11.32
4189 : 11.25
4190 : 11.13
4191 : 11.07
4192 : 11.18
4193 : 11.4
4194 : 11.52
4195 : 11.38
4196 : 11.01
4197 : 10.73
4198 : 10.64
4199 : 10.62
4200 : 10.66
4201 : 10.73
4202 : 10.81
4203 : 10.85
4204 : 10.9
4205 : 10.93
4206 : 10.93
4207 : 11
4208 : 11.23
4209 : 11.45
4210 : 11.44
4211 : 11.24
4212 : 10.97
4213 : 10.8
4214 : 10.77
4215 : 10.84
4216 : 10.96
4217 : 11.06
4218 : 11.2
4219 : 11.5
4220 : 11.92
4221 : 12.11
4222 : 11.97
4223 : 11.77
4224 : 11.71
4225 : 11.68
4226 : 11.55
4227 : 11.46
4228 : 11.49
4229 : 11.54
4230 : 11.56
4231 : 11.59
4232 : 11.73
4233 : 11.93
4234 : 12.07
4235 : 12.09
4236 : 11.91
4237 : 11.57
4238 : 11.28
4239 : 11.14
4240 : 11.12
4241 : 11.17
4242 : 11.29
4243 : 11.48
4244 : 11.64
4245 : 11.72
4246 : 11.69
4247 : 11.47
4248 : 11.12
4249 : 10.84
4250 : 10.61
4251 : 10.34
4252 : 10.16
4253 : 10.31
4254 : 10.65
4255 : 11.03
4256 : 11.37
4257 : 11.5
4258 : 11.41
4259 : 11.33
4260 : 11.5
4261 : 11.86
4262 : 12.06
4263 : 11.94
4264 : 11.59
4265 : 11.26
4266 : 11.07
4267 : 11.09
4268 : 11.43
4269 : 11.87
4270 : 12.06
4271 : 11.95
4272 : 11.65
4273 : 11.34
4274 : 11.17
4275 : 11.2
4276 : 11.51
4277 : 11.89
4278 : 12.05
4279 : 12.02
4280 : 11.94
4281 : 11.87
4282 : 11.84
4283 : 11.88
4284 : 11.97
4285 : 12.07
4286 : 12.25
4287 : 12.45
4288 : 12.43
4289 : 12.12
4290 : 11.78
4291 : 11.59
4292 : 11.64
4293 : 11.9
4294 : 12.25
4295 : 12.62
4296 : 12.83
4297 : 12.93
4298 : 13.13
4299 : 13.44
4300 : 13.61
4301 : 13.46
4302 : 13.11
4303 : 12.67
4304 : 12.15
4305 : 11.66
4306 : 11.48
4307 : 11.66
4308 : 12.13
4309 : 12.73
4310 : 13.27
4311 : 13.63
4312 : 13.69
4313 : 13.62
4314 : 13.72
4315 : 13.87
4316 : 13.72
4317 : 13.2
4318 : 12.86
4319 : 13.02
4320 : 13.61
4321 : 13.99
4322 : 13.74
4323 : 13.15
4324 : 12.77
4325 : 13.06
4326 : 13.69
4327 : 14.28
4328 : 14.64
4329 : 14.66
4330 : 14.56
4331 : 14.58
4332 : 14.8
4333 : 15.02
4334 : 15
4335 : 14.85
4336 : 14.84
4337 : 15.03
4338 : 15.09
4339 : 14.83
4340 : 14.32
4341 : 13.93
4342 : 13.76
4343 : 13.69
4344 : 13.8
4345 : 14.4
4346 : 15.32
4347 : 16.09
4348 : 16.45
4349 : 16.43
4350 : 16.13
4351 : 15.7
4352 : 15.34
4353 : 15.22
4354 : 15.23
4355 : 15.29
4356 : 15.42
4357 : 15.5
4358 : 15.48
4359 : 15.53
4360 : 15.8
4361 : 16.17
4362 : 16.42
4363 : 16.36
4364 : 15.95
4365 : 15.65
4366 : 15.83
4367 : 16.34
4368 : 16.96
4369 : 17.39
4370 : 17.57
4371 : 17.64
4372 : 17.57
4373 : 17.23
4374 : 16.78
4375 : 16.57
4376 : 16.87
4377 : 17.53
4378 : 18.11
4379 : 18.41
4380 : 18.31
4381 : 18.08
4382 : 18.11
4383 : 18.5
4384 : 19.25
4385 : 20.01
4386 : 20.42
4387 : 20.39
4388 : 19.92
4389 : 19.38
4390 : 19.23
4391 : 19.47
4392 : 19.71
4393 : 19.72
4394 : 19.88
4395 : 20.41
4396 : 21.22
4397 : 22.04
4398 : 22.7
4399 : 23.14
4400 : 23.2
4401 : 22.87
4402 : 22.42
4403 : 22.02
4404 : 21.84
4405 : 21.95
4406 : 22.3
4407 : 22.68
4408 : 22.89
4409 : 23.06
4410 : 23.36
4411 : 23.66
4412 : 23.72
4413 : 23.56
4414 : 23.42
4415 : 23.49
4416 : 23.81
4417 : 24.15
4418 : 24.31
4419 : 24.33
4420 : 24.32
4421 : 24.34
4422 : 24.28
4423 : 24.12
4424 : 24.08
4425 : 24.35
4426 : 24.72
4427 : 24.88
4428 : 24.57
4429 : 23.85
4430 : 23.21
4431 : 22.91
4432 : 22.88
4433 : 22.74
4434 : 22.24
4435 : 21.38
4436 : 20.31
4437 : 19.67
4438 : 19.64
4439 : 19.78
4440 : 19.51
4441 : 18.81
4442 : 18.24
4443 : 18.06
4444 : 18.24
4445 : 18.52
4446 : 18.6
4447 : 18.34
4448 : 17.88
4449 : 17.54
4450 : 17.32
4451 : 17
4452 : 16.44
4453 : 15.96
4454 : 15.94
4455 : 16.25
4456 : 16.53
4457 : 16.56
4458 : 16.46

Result 1.86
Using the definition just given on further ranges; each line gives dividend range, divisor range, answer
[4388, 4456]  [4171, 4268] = 1.89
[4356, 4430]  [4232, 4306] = 1.74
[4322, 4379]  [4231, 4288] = 1.34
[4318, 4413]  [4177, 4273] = 1.54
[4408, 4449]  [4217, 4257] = 1.94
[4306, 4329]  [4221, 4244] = 1.15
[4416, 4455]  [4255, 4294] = 1.79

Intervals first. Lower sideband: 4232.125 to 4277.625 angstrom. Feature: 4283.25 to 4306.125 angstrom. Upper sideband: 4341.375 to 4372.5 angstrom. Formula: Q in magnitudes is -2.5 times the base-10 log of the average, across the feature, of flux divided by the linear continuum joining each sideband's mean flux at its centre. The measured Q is 0.06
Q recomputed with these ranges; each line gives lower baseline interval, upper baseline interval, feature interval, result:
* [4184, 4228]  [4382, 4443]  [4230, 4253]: 0.151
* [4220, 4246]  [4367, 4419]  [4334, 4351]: 0.184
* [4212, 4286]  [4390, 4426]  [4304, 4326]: 0.230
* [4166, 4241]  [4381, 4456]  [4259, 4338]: 0.225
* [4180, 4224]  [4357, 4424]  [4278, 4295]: 0.256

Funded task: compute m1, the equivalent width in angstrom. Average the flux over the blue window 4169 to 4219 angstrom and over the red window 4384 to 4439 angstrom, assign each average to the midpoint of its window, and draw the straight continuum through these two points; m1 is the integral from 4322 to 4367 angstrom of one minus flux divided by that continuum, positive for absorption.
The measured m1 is 9.30 angstrom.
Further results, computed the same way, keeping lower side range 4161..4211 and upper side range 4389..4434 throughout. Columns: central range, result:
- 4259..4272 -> 3.1 angstrom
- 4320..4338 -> 4.2 angstrom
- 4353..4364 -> 2.4 angstrom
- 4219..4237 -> 2.2 angstrom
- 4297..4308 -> 2.9 angstrom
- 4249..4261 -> 3.1 angstrom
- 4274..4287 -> 3.4 angstrom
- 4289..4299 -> 2.6 angstrom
